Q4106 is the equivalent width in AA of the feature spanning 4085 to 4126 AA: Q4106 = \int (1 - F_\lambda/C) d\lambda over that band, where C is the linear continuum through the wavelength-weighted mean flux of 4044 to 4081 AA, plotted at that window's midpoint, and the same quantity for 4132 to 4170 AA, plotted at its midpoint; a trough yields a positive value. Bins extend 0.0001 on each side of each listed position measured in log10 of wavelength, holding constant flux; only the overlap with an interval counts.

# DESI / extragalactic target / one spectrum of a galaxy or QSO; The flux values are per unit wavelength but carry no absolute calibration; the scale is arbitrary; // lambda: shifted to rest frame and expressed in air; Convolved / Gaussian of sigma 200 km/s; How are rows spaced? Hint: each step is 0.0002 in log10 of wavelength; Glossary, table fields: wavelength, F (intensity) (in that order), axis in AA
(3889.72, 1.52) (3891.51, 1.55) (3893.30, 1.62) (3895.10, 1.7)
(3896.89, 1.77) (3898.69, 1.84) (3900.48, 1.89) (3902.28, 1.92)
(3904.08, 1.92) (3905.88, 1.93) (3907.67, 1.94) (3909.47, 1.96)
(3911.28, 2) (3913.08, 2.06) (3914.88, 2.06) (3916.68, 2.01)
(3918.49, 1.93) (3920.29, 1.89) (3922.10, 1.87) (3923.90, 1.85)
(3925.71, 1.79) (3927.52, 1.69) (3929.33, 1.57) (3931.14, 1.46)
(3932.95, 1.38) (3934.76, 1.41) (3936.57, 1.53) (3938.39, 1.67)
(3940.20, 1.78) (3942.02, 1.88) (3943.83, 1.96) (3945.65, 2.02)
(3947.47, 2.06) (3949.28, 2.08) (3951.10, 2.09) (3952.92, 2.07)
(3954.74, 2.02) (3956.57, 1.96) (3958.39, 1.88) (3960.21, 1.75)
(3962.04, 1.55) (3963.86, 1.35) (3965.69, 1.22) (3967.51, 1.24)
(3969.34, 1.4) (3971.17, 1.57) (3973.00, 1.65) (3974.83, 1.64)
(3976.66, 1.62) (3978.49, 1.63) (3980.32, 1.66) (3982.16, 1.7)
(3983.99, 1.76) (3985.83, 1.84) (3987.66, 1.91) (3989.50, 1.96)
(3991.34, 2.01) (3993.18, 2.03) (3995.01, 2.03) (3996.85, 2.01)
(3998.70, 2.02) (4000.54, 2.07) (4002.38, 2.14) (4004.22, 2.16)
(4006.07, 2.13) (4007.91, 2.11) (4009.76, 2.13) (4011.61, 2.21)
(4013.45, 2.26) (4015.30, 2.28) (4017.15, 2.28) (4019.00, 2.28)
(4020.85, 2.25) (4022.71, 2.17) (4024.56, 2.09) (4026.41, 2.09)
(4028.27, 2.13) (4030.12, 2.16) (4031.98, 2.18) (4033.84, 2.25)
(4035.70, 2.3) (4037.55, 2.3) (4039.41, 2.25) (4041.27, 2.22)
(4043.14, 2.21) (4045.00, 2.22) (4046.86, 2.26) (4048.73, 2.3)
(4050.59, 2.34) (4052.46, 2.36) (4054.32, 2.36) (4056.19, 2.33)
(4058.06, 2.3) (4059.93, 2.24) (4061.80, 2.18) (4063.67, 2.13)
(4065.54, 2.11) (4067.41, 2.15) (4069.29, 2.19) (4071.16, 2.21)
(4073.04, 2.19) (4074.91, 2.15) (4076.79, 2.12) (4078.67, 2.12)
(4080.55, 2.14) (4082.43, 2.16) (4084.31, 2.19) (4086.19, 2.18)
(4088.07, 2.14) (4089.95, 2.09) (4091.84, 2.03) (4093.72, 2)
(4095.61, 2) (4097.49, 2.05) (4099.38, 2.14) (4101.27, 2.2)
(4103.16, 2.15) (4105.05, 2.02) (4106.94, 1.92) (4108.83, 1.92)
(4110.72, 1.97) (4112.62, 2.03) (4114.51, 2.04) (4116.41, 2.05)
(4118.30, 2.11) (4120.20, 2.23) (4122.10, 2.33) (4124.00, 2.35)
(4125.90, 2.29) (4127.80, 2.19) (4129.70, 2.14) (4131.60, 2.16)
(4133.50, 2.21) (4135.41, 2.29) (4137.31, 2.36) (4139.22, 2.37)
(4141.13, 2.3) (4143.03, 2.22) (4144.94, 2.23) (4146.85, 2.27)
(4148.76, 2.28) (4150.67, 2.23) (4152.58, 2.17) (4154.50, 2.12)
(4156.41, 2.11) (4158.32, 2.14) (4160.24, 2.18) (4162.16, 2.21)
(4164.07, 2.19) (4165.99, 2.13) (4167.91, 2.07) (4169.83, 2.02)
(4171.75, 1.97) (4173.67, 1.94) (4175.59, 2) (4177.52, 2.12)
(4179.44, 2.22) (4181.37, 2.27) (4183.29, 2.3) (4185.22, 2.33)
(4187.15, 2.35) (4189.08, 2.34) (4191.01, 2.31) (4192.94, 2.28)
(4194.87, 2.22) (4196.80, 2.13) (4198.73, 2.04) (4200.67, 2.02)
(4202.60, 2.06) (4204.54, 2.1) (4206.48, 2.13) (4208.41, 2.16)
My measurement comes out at 2.1 AA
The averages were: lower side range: 2.22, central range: 2.1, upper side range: 2.21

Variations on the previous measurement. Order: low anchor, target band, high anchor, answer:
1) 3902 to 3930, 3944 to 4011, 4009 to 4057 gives 7.41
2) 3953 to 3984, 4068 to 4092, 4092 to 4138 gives -1.69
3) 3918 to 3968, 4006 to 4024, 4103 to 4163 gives -2.82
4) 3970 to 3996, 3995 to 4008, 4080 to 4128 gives -1.79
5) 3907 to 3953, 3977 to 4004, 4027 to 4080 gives 1.56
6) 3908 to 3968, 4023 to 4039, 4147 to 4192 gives -1.98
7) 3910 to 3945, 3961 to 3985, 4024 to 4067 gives 5.11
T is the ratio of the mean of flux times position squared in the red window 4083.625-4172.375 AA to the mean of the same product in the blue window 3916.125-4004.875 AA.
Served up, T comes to 1.30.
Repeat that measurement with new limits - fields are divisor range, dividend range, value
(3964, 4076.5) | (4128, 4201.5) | 1.14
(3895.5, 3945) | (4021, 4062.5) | 1.31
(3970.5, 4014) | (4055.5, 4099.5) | 1.16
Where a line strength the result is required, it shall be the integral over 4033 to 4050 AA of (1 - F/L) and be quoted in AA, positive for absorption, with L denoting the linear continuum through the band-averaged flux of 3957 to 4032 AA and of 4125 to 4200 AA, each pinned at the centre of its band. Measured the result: -2.3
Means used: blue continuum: 1.91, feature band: 2.26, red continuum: 2.2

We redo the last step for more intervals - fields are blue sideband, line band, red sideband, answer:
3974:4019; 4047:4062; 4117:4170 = -1.6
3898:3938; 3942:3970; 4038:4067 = 2.2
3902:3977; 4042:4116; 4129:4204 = -4.5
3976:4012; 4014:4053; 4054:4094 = -3.3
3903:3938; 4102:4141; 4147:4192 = -1.0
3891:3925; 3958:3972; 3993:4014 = 3.7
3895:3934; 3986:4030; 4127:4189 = -3.1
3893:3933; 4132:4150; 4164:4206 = -1.5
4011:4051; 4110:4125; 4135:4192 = 0.5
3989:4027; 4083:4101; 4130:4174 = 0.5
